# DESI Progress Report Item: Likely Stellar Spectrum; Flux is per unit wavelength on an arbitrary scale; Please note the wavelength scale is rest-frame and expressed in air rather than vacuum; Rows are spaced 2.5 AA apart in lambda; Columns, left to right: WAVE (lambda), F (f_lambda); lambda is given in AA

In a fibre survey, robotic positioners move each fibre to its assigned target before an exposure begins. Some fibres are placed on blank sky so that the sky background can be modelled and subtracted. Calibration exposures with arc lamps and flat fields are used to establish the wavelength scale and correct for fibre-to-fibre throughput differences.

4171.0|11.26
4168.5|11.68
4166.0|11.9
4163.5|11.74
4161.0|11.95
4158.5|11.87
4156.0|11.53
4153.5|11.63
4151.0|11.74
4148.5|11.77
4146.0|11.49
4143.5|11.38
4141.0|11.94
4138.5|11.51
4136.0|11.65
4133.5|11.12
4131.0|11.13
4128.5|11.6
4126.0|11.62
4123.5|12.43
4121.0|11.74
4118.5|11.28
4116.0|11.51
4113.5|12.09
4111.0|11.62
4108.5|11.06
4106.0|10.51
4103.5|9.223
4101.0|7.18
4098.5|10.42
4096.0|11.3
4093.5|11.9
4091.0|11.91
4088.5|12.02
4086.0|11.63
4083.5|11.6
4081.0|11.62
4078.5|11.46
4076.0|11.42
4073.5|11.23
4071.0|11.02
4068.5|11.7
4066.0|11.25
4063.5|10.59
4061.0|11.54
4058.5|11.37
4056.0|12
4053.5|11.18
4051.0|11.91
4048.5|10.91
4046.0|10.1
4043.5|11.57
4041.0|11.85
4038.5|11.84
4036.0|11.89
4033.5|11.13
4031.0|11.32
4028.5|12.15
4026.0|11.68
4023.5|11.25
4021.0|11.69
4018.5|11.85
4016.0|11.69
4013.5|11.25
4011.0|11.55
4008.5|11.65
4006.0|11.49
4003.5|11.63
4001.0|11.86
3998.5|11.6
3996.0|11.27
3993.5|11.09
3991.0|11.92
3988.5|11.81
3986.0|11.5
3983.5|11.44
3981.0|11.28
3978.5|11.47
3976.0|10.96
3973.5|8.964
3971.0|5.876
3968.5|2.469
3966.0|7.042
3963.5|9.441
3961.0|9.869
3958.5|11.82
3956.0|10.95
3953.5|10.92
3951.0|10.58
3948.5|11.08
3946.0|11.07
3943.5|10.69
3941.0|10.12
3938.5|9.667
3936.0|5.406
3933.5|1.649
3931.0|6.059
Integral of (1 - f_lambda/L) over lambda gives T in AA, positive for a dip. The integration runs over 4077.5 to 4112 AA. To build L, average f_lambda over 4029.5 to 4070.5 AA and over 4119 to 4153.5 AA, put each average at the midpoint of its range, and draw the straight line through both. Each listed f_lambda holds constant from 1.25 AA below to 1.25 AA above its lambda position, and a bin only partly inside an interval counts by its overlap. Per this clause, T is 1.65 AA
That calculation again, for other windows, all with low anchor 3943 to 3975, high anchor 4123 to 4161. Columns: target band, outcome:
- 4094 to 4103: 1.03 AA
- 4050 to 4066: -1.32 AA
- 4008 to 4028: -3.12 AA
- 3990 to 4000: -1.78 AA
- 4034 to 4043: -1.30 AA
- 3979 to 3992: -2.66 AA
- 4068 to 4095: -1.84 AA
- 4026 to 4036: -1.37 AA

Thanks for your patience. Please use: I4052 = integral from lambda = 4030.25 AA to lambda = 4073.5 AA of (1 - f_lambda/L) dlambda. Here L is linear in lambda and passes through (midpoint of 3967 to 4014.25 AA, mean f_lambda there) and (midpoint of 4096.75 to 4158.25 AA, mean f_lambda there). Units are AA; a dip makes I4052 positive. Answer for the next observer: -2.0 AA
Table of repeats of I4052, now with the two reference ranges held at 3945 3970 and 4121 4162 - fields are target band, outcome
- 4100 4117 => 1.17 AA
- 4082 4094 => -0.86 AA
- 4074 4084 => -0.54 AA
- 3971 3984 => -0.80 AA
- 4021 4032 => -1.42 AA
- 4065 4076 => -0.51 AA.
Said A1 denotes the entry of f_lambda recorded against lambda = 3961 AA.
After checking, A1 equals 9.869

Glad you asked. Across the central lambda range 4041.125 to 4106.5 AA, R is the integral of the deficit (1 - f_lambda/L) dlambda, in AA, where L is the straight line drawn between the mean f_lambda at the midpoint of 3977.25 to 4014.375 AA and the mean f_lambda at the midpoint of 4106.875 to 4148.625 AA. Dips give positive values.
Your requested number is 2.4 AA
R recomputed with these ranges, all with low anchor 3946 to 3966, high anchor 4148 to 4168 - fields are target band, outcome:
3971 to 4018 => -2.2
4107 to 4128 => -0.3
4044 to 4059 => -0.2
